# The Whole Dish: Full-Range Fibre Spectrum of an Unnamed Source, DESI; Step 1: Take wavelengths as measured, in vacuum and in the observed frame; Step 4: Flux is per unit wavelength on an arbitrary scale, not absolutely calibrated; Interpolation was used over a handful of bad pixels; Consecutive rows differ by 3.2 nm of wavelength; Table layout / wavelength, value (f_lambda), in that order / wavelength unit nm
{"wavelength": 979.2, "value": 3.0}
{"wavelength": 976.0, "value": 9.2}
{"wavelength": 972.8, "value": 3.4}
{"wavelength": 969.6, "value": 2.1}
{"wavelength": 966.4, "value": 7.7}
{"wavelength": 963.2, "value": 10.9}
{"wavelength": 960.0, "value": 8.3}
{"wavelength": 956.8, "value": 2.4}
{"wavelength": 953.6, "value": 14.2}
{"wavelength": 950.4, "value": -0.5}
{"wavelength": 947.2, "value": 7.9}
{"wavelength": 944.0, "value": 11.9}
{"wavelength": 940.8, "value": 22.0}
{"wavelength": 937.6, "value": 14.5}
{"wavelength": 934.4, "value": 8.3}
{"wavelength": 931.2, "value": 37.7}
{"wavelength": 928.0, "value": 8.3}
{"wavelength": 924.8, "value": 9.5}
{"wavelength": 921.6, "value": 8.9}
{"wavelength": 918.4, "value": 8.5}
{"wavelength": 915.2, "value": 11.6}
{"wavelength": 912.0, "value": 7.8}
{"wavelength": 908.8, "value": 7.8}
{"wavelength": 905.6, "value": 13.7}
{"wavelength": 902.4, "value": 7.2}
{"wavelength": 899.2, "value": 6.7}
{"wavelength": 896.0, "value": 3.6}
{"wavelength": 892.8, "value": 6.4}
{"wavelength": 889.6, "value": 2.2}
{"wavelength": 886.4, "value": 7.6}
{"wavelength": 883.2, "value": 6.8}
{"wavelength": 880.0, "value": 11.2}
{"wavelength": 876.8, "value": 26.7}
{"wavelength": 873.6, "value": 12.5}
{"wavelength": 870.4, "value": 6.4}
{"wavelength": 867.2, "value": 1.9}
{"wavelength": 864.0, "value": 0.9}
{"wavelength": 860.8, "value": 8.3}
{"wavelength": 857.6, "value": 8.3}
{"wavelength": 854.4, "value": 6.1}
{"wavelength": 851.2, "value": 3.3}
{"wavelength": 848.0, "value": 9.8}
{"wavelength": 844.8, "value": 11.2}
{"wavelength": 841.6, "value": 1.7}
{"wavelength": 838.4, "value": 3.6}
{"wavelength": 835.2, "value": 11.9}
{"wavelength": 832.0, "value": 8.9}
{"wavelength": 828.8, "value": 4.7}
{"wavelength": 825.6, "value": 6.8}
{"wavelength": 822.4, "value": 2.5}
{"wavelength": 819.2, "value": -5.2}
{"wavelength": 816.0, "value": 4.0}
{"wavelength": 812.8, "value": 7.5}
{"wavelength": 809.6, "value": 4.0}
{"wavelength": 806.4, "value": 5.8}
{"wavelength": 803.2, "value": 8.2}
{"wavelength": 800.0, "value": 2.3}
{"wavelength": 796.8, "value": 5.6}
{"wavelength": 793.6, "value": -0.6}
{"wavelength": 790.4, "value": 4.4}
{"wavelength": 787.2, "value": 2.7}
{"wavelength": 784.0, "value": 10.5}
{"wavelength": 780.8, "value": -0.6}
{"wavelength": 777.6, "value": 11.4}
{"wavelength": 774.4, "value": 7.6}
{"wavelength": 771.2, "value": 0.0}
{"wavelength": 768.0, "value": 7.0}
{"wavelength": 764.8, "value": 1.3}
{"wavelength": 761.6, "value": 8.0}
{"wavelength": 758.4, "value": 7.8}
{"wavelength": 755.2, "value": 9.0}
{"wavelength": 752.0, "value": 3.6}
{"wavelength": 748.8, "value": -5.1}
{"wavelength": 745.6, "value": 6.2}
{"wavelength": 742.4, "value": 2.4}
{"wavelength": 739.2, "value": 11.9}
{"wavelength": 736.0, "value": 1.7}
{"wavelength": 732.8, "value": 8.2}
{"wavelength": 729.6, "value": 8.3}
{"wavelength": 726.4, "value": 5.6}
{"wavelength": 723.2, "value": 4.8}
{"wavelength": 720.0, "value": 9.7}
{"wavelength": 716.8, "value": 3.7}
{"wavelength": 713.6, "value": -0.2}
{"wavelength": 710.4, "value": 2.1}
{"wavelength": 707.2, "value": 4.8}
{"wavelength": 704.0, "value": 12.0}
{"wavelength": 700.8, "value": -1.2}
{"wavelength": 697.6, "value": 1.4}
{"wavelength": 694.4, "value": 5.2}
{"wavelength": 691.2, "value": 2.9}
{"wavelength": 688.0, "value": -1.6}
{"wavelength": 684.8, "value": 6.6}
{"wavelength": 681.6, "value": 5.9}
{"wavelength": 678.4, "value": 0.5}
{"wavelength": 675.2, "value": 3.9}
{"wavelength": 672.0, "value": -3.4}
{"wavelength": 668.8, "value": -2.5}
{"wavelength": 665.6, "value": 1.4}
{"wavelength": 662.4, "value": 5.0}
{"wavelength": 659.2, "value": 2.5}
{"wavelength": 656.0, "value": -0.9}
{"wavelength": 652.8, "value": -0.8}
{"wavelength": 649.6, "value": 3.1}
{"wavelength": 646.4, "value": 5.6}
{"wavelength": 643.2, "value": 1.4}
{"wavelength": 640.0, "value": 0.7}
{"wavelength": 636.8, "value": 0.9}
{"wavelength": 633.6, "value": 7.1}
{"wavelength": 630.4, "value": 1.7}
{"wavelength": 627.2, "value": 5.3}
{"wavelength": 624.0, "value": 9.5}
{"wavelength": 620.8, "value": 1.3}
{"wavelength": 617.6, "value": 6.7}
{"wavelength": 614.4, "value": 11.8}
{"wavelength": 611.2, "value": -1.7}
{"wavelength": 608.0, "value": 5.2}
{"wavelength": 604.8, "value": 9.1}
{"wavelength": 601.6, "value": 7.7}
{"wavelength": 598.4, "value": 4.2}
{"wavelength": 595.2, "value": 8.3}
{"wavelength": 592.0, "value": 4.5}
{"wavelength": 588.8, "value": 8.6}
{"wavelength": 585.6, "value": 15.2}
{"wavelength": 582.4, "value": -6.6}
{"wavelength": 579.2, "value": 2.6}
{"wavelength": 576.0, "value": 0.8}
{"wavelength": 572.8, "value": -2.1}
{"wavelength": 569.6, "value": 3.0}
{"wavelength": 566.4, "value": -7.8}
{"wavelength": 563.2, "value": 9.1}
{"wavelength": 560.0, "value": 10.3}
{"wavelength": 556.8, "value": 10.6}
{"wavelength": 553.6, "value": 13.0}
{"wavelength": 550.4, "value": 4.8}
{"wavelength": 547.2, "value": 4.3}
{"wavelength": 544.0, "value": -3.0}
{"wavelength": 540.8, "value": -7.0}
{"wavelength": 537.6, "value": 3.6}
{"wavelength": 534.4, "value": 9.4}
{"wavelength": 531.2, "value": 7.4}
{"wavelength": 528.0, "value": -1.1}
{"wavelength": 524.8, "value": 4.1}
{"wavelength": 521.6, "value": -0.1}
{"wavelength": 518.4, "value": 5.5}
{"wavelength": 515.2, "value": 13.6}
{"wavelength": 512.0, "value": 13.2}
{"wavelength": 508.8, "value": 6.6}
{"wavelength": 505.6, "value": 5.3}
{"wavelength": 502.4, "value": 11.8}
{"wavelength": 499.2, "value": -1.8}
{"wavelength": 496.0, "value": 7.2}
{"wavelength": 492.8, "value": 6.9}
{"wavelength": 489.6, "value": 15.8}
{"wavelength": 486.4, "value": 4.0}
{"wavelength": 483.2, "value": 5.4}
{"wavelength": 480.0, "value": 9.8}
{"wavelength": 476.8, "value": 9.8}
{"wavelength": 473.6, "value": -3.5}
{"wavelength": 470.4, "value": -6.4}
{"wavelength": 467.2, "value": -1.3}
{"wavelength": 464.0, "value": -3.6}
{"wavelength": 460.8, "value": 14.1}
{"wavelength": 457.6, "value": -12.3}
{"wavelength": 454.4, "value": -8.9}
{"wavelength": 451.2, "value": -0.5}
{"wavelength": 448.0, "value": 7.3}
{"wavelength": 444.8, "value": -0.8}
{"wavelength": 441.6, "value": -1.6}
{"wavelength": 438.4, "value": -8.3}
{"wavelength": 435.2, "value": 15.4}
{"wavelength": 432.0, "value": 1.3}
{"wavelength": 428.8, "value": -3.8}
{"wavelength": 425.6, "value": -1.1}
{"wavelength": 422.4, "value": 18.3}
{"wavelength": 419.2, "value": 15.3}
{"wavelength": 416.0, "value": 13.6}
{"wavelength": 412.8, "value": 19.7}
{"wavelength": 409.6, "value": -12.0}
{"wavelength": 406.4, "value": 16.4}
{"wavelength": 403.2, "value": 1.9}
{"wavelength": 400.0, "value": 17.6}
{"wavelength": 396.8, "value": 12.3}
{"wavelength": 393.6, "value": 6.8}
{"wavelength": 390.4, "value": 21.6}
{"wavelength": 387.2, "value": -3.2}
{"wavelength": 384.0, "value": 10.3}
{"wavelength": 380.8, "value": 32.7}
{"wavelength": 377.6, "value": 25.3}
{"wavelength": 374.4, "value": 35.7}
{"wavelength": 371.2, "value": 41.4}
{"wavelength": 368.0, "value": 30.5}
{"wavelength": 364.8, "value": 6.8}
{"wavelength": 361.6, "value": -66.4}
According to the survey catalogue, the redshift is 1.349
